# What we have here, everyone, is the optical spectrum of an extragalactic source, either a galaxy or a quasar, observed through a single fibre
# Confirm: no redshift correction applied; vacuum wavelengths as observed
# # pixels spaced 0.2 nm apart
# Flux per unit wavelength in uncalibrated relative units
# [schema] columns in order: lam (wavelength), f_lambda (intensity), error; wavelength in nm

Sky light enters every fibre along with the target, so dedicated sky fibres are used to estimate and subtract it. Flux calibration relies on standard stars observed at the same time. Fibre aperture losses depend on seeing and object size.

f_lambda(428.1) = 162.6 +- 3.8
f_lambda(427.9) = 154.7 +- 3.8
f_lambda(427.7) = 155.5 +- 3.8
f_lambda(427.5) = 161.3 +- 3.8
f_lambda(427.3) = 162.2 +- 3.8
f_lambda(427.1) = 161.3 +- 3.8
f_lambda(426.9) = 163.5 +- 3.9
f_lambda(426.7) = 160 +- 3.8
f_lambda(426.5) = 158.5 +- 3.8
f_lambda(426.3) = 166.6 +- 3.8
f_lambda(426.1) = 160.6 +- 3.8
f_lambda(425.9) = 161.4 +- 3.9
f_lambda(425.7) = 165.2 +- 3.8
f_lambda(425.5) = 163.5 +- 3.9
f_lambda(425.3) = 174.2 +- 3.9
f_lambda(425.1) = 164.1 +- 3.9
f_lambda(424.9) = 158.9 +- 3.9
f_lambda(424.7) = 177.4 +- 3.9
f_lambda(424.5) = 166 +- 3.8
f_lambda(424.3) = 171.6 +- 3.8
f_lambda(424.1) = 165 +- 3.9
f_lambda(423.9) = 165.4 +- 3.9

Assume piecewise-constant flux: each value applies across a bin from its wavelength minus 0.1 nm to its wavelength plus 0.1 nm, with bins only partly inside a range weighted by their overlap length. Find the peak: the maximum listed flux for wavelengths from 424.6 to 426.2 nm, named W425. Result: 177.4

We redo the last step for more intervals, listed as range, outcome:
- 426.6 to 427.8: 163.5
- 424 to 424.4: 171.6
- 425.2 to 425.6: 174.2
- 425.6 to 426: 165.2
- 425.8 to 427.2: 166.6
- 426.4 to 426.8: 160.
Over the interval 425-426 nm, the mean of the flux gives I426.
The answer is 166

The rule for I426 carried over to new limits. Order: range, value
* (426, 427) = 162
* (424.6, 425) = 168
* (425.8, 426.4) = 163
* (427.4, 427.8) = 158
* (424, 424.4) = 168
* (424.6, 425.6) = 168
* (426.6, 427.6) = 162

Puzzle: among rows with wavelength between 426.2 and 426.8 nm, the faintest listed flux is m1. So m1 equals 158.5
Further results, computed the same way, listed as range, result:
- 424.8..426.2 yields 158.9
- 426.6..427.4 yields 160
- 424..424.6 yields 165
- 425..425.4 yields 164.1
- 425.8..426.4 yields 160.6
